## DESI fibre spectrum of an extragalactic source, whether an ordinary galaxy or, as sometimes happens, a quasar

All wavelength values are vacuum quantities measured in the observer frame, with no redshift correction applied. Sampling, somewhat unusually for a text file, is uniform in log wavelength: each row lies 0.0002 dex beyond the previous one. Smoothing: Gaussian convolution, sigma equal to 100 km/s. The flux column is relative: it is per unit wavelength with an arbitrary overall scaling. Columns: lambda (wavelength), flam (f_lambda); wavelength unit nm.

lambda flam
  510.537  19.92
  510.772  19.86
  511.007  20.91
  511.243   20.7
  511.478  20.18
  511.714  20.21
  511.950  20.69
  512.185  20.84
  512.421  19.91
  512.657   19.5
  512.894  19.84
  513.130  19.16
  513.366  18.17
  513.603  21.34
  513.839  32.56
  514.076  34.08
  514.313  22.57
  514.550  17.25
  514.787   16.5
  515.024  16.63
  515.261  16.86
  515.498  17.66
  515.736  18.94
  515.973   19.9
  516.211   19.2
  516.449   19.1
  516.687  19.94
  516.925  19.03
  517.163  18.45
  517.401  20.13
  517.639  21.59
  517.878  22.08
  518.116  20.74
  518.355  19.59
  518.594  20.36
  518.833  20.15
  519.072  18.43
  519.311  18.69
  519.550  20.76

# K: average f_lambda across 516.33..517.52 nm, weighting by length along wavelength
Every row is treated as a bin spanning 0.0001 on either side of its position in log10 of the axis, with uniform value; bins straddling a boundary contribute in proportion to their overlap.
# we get 19.3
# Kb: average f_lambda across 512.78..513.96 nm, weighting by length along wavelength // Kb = 22.3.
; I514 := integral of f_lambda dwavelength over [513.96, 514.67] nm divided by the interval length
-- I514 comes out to 24.6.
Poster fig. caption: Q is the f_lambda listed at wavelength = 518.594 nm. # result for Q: 20.36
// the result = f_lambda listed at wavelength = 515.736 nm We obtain 18.94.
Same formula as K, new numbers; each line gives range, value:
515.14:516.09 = 18.3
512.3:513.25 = 19.6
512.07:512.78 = 20.1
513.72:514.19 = 33.3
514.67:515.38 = 16.7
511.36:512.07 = 20.4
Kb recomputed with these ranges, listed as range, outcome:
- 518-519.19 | 19.8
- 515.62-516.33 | 19.4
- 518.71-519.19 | 19.3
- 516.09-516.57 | 19.1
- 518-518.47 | 20.2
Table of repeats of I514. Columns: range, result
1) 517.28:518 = 21.3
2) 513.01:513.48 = 18.7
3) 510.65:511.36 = 20.5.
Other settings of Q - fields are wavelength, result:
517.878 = 22.08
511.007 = 20.91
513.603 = 21.34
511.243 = 20.7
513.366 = 18.17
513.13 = 19.16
